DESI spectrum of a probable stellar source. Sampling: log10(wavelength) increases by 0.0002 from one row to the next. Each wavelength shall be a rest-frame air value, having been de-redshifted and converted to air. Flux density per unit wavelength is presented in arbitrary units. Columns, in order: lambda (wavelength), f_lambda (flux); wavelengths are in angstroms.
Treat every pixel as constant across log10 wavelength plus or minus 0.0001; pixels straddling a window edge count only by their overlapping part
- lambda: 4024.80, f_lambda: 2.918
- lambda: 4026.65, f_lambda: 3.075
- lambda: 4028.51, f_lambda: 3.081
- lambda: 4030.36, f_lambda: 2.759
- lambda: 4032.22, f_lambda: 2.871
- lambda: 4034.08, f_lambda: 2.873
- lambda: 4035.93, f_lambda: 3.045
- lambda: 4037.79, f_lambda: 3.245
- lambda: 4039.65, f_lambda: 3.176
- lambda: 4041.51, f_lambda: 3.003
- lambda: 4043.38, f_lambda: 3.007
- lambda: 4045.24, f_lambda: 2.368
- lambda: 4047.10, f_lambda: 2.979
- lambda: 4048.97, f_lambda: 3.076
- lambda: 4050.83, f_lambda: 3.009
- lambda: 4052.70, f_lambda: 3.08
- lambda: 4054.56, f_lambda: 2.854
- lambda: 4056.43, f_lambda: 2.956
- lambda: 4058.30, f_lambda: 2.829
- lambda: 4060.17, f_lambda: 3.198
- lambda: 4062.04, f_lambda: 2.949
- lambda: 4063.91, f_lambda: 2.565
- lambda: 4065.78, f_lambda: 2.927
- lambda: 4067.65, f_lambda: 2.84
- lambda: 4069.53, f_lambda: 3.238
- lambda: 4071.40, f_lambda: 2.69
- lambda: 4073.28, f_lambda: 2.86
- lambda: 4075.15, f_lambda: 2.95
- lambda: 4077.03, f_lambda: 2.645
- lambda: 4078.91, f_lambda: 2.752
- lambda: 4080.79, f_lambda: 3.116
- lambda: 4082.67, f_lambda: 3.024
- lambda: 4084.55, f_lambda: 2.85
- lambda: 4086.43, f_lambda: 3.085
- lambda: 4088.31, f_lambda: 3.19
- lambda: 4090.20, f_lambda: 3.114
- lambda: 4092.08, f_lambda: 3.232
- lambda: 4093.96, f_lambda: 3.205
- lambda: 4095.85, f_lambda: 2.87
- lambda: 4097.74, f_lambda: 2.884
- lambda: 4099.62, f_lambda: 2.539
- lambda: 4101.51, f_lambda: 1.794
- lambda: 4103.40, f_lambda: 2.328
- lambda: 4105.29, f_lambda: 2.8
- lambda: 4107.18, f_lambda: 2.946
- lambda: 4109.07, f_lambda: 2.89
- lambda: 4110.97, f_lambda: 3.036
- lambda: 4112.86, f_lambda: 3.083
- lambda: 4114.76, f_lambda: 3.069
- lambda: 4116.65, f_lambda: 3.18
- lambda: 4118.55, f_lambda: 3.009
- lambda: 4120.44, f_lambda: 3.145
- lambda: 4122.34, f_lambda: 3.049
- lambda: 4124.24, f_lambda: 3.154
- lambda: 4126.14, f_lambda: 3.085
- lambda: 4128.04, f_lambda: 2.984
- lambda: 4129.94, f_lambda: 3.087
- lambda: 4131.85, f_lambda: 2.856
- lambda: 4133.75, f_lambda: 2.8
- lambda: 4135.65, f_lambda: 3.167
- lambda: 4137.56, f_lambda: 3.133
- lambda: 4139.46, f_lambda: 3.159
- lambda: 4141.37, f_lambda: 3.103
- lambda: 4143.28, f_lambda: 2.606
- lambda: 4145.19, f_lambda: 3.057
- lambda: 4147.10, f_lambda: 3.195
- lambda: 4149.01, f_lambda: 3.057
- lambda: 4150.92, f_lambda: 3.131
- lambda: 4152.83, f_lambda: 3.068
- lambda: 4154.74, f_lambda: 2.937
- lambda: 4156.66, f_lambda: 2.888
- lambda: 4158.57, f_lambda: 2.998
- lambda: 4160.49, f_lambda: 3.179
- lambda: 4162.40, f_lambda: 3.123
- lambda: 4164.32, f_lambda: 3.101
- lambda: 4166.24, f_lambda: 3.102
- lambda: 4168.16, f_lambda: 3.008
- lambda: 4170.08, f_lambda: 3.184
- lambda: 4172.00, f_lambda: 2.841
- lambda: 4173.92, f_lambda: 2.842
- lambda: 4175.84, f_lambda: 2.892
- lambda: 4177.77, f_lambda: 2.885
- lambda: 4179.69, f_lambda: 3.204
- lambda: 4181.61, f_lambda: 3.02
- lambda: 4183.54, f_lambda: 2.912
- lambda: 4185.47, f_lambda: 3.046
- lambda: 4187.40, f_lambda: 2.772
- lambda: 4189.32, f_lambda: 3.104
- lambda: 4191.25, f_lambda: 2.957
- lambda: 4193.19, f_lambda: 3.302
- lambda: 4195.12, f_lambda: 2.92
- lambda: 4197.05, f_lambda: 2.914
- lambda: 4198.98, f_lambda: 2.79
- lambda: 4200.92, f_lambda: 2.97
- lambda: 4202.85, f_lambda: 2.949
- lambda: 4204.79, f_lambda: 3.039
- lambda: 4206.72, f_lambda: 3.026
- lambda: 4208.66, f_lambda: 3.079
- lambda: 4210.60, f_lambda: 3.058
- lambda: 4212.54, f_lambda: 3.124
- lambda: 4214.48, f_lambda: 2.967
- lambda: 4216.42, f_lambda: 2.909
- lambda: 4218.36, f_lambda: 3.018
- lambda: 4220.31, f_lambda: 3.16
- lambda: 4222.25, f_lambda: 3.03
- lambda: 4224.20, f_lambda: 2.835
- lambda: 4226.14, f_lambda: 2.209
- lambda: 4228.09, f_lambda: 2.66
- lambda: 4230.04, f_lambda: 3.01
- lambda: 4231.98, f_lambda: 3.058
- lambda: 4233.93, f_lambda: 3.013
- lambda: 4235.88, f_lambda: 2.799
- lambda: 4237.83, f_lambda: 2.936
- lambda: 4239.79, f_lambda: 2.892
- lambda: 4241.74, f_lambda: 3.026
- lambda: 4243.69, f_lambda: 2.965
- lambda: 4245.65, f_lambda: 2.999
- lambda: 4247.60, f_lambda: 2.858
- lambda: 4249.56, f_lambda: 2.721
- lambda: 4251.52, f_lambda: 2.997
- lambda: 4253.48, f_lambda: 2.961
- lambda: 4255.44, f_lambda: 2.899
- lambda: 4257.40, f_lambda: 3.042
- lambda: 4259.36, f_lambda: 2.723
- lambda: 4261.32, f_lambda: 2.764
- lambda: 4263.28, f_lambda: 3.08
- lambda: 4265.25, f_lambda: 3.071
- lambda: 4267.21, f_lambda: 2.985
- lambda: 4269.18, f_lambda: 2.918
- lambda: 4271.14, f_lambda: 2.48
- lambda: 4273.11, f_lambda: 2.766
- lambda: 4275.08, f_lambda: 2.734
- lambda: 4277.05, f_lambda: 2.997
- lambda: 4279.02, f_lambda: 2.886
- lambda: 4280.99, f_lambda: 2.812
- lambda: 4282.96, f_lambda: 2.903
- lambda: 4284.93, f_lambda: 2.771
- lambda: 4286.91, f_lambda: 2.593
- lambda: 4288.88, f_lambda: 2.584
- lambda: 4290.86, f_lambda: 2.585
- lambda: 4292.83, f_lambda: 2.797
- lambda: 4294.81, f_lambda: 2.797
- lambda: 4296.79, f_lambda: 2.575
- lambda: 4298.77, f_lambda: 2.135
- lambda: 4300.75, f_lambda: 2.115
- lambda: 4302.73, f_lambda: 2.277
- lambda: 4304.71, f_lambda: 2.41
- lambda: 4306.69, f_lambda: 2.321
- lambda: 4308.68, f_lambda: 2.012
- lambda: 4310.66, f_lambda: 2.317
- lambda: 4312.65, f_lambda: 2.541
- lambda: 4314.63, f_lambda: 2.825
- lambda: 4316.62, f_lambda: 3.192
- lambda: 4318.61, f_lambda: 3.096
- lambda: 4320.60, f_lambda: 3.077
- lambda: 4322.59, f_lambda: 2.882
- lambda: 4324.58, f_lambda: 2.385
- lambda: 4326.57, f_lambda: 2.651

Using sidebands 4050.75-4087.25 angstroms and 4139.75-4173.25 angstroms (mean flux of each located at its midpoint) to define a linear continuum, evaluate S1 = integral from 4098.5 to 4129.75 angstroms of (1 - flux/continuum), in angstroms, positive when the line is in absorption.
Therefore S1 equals 1.0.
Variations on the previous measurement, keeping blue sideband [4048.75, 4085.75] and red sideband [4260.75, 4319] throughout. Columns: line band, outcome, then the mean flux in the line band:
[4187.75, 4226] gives -3.08 angstroms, 2.99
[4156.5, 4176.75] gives -1.52 angstroms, 3.02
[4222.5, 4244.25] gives -0.99 angstroms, 2.86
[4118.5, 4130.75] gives -0.95 angstroms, 3.08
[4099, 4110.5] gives 1.23 angstroms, 2.57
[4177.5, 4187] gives -0.74 angstroms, 3.01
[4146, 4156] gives -0.87 angstroms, 3.07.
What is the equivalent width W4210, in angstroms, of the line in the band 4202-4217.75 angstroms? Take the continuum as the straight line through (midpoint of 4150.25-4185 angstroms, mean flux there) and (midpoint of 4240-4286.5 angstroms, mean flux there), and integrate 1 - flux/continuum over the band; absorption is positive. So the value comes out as -0.3 angstroms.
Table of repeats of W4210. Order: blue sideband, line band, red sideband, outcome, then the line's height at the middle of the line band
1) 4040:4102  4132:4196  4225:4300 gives -3.5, 2.86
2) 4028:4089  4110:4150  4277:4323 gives -2.8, 2.85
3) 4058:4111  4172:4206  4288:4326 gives -2.9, 2.73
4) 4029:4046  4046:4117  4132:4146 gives 1.3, 2.96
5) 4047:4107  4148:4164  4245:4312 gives -1.3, 2.81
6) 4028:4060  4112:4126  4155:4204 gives -0.6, 2.98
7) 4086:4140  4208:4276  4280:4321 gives -4.9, 2.71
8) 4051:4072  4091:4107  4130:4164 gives 1.4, 2.97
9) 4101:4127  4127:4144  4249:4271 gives -0.5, 2.92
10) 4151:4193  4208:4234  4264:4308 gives -0.7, 2.86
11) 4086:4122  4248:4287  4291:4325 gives -3.2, 2.64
